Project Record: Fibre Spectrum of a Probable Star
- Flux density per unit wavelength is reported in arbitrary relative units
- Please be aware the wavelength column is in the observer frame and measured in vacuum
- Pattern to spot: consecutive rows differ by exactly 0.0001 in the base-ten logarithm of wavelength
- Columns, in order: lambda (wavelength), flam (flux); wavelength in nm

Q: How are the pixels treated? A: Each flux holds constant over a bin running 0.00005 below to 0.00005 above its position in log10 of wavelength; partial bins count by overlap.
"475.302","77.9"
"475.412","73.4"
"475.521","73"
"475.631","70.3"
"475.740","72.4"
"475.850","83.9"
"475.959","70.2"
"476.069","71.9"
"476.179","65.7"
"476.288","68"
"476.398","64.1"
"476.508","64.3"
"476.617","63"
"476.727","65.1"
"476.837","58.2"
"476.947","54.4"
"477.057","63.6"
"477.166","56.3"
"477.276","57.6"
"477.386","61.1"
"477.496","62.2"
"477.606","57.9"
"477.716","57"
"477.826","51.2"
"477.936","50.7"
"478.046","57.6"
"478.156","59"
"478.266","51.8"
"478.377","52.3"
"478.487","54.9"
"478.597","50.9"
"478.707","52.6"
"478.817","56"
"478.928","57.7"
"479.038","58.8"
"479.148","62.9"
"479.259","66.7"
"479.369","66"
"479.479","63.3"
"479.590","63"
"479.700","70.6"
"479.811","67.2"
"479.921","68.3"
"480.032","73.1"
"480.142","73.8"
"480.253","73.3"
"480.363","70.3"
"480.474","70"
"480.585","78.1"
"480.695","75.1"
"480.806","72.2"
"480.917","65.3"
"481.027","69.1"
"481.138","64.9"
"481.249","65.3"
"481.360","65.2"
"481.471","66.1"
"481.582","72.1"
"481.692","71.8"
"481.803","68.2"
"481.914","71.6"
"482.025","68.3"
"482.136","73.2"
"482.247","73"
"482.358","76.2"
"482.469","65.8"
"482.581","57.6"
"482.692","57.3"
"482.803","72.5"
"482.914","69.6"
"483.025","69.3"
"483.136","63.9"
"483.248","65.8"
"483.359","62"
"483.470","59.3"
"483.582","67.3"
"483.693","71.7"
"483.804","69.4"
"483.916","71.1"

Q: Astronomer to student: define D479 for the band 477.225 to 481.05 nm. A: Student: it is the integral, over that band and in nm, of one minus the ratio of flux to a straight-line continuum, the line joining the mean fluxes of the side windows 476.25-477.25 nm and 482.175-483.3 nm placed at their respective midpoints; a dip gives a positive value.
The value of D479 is 0.071 nm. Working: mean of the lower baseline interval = 61.7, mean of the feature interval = 62.8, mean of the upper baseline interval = 67.2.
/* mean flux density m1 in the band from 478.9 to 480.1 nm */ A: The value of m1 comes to 65.5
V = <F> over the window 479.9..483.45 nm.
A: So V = 68.9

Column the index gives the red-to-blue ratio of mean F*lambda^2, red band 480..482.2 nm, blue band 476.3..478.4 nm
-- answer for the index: 1.22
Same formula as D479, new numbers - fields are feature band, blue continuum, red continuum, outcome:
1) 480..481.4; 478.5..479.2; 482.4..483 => -0.230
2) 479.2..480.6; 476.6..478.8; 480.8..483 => -0.144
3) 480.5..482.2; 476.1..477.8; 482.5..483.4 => -0.159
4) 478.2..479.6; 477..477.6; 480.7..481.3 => 0.120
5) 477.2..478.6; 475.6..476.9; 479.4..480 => 0.238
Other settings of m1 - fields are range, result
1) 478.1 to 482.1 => 65.5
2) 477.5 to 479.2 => 55.6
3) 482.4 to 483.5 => 64.6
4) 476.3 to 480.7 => 61.9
